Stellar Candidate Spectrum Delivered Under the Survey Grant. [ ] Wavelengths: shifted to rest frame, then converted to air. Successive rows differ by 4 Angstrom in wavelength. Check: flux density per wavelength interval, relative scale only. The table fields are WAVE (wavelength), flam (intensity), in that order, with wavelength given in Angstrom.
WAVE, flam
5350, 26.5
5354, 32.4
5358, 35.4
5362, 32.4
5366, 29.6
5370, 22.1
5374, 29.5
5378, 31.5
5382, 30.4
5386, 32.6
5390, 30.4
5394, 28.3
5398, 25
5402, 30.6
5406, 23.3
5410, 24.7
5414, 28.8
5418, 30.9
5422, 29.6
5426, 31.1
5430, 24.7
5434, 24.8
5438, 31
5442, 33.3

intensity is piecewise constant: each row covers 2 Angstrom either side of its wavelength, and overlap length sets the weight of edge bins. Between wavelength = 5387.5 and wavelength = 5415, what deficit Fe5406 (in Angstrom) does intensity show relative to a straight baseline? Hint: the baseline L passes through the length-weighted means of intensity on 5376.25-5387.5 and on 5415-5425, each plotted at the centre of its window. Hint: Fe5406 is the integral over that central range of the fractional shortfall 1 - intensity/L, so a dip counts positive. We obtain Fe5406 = 3.1 Angstrom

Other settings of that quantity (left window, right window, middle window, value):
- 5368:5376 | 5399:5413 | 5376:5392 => -3.2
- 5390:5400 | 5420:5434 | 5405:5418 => 0.5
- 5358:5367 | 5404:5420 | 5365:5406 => 1.3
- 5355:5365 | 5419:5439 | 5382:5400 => 1.1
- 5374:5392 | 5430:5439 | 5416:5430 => -1.0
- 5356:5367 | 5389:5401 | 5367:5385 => 1.1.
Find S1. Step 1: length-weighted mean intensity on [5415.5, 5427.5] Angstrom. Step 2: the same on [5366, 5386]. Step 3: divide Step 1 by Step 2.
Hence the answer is 1.05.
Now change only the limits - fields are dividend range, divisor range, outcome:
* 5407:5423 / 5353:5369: 0.88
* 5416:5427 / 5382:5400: 1.04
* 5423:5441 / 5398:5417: 1.05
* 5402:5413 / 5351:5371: 0.84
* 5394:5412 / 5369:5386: 0.89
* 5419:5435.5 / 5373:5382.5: 0.91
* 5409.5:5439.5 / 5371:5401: 0.96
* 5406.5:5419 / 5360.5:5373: 0.98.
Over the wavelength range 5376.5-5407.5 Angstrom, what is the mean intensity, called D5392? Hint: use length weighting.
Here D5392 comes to 29.1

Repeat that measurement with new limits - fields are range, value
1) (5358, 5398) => 29.7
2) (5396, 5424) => 27.6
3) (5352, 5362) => 33.6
